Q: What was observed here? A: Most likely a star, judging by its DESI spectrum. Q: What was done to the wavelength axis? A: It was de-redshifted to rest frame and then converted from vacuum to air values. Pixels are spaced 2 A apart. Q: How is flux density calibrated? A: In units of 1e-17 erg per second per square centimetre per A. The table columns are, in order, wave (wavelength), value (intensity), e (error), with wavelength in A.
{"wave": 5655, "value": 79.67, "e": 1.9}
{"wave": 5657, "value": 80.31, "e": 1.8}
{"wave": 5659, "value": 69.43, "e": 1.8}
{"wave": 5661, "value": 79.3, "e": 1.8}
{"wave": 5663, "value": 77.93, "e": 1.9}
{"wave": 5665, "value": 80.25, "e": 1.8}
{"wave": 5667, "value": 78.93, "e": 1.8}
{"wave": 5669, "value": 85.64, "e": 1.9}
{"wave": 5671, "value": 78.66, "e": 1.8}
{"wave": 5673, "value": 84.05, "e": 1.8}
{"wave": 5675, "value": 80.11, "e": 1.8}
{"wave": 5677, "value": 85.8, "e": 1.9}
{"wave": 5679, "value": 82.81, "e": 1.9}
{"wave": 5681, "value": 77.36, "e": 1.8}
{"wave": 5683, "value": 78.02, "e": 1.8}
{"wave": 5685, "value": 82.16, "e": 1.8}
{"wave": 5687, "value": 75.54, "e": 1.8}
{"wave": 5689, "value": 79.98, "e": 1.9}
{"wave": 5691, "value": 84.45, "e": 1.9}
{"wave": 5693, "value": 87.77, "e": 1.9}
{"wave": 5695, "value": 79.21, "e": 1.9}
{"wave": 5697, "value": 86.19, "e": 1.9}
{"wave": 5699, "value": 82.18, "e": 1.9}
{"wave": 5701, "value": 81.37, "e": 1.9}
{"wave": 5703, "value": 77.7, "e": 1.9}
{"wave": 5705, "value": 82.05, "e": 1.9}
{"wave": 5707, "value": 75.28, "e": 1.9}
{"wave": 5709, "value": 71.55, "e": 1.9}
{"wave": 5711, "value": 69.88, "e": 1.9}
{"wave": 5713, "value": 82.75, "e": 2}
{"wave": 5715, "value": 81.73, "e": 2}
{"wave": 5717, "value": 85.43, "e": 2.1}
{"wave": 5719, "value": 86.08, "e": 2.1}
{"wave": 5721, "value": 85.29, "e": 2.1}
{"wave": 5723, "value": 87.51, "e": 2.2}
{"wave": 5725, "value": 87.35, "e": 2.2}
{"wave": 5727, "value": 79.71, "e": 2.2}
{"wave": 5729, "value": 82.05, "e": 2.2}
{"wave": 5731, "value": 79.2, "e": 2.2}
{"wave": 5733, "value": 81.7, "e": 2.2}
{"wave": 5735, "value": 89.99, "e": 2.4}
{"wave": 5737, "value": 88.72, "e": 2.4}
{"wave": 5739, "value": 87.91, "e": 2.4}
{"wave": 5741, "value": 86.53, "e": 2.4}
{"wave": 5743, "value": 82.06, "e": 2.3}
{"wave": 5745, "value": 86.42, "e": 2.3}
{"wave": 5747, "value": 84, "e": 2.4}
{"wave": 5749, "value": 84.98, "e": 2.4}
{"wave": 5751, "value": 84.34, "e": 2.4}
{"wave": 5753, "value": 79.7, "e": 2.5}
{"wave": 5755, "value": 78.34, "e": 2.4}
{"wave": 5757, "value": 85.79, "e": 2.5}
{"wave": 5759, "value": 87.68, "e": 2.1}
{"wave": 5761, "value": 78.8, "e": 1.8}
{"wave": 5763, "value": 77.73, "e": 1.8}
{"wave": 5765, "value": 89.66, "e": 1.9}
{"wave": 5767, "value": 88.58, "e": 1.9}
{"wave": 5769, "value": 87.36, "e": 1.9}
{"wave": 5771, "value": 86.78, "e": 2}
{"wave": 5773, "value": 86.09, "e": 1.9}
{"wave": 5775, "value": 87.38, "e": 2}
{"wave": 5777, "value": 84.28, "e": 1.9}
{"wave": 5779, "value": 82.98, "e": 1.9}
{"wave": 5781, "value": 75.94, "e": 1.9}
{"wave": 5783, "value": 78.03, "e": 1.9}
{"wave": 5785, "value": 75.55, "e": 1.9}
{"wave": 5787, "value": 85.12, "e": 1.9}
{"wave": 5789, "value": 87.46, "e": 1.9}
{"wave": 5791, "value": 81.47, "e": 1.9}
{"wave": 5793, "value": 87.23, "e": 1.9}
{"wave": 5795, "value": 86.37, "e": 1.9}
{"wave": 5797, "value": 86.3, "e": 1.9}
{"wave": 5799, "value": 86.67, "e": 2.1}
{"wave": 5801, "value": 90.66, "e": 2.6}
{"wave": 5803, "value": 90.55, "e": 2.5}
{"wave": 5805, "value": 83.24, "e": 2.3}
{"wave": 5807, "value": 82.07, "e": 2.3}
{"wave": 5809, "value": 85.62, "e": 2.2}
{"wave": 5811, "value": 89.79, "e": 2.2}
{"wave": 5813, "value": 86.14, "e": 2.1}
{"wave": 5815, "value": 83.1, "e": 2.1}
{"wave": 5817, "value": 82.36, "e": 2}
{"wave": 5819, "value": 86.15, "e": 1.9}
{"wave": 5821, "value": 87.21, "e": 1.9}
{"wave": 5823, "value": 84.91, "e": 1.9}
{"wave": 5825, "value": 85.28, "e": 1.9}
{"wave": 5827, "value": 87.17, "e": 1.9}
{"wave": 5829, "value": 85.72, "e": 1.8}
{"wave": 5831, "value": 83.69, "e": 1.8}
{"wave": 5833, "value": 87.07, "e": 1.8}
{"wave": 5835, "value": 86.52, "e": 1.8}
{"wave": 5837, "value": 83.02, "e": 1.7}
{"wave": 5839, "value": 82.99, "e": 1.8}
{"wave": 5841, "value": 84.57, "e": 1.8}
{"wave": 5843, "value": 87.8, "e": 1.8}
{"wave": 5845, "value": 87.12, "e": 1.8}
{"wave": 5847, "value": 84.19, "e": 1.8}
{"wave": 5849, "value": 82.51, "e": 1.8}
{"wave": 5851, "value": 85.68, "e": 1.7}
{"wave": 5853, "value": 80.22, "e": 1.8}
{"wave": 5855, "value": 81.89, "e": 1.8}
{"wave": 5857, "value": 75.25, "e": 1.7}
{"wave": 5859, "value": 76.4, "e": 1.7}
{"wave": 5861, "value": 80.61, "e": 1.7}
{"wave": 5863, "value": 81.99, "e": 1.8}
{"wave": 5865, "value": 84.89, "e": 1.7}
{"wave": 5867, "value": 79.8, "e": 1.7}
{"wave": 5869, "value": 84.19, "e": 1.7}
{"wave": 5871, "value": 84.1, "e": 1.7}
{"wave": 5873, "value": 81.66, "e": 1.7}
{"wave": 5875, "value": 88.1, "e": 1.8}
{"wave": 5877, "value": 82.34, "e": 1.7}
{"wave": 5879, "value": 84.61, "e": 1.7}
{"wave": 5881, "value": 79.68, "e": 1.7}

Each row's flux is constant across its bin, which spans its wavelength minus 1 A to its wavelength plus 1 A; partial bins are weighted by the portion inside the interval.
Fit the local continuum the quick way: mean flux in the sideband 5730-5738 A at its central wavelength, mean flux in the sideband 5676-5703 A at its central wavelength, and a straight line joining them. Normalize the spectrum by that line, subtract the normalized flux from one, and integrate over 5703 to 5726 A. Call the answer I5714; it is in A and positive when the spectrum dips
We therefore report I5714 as 0.6 A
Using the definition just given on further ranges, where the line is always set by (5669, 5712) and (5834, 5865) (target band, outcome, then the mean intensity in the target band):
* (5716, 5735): -0.8 A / 84.1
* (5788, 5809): -1.1 A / 86.2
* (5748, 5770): -0.7 A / 83.9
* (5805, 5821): -0.6 A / 85.1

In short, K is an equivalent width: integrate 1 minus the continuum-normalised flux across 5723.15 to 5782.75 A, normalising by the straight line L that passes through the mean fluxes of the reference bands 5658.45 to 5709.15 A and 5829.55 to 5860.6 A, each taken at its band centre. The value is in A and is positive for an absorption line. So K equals -1.9 A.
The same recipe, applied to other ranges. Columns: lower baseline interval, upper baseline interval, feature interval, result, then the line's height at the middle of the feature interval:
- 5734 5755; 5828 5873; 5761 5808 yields -0.1 A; 84.4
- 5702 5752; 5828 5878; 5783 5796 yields -0.1 A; 83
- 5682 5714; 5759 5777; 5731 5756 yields -0.3 A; 83.4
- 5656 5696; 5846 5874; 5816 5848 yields -1.5 A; 81.5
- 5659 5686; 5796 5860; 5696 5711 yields 0.5 A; 81.3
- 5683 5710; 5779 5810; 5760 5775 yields -0.4 A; 83.1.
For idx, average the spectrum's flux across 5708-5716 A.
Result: 76.5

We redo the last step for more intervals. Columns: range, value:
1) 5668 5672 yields 82.2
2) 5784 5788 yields 80.3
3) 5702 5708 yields 78.3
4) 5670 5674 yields 81.4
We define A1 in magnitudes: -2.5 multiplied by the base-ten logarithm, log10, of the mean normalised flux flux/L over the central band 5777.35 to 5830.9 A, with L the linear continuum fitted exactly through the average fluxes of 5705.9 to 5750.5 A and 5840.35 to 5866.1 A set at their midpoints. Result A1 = -0.026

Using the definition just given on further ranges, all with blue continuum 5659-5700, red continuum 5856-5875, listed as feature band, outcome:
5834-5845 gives -0.050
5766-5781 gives -0.056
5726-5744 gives -0.040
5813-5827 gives -0.050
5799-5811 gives -0.071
